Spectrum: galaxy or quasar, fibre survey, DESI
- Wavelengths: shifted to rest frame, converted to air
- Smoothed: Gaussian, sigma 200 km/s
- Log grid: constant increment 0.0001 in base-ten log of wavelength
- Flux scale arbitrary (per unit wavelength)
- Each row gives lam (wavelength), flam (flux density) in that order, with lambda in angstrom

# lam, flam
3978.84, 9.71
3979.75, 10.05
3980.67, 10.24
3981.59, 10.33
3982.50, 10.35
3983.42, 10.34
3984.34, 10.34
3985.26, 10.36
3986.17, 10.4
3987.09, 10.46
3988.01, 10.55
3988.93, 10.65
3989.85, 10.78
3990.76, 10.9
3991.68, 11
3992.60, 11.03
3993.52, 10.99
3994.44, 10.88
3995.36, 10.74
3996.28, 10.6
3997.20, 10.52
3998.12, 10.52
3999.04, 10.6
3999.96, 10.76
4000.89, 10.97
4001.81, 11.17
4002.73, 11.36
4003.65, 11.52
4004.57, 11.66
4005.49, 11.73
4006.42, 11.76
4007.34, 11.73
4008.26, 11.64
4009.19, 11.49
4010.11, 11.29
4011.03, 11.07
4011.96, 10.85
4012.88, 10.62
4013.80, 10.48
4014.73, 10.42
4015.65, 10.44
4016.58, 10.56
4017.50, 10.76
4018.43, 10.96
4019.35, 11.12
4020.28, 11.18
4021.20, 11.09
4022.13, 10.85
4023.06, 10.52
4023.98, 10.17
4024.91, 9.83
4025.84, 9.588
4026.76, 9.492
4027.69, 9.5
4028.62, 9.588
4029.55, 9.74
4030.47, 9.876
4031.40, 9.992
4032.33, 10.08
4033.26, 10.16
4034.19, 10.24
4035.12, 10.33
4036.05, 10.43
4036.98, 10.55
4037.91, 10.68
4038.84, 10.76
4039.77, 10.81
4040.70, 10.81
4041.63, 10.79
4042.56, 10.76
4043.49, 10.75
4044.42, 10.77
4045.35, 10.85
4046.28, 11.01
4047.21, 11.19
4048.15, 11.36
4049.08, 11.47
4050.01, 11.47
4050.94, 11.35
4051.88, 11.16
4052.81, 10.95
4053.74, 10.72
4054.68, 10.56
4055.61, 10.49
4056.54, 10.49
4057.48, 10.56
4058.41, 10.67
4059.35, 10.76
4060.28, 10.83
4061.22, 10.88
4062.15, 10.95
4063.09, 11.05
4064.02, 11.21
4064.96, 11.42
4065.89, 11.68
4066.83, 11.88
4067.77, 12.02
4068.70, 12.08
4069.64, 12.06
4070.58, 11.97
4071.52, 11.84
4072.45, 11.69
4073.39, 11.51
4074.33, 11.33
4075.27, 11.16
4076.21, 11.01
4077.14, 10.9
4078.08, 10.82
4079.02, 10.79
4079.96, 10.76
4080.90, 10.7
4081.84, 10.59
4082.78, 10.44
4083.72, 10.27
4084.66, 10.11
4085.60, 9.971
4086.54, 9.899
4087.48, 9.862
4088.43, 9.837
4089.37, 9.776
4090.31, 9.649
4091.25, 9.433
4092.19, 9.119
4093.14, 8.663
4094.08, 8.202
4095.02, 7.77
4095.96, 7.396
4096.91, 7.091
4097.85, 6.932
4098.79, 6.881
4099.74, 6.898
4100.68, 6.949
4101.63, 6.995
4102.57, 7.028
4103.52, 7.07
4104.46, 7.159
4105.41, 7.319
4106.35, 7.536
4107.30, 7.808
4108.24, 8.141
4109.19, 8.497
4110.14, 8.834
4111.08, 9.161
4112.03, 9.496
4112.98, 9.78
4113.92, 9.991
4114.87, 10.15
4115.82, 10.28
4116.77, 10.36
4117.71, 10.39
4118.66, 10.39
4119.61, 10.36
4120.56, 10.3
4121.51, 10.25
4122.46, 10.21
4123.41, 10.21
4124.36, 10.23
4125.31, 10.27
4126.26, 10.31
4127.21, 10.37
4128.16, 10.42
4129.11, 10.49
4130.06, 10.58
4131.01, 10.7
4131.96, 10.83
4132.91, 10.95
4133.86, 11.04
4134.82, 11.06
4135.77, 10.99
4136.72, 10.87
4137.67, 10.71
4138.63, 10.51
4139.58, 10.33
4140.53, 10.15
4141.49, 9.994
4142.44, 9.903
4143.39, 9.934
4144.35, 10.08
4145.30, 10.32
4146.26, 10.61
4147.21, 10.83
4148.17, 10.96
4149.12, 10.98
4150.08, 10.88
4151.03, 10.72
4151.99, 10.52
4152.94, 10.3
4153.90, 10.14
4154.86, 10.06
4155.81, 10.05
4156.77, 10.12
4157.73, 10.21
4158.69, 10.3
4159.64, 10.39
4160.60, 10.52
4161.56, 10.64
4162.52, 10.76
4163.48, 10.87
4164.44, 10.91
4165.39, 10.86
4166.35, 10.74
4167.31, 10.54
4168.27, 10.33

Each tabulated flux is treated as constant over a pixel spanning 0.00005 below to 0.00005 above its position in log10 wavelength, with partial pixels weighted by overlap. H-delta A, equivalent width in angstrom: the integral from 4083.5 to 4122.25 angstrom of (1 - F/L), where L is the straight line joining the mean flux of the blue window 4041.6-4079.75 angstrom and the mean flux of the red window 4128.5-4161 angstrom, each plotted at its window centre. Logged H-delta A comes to 7.1 angstrom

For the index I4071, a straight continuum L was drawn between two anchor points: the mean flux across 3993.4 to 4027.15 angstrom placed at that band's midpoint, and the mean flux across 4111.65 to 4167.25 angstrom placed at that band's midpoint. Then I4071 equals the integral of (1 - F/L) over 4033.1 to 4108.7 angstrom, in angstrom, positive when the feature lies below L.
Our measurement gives 4.10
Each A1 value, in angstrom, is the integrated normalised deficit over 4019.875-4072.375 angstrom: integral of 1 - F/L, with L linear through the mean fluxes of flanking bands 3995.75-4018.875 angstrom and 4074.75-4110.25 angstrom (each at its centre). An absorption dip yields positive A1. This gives -4.1 angstrom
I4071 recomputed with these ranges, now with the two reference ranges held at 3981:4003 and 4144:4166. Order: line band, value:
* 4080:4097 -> 1.81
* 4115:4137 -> 0.10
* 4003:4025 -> -0.72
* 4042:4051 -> -0.38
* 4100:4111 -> 3.08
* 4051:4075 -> -1.39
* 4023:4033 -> 0.77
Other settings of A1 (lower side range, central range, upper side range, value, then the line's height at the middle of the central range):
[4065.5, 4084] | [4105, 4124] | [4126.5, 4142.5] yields 2.3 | 10.8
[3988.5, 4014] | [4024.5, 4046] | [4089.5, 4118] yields -0.3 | 10.2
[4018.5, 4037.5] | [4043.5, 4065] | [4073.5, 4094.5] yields -1.6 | 10.2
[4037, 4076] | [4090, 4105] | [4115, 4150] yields 4.3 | 10.8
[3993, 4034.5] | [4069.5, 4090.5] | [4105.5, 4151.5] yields -0.7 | 10.4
